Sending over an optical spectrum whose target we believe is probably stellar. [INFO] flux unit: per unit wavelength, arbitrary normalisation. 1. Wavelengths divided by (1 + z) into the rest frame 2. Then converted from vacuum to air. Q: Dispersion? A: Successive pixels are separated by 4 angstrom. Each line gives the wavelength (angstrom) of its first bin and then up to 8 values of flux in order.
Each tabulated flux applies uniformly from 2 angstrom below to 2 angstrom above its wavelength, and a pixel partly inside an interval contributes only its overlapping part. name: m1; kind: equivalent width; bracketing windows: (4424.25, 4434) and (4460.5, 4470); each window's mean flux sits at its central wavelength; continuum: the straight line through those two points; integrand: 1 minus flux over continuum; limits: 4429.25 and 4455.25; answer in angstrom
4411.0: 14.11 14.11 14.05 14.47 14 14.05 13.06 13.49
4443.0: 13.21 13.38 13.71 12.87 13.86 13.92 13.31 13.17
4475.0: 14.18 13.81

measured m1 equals 0.7 angstrom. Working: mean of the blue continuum 14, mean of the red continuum 13.6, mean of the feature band 13.4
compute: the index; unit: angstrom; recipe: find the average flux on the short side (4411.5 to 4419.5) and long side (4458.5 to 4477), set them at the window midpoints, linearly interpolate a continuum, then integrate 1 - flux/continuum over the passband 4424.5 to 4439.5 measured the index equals 0.3 angstrom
